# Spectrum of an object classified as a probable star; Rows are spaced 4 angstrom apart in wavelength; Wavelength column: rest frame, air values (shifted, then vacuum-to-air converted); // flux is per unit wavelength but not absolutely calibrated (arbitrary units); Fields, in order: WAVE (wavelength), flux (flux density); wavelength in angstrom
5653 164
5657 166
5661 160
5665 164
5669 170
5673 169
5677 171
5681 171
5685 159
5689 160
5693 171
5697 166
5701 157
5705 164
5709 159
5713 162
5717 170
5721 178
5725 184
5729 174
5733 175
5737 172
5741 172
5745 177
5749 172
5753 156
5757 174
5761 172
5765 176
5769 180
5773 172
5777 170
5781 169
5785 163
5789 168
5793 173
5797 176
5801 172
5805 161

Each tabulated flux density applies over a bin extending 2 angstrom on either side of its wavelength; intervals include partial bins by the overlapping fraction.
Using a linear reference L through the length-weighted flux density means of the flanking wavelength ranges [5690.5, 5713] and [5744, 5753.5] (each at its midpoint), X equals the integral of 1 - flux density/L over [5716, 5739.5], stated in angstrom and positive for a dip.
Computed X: -1.3 angstrom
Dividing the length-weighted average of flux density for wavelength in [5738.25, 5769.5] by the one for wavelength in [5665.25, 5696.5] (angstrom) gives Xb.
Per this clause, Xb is 1.03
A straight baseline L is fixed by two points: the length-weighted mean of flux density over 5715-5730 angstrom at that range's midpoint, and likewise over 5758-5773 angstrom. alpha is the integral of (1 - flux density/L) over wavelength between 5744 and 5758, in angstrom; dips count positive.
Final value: 0.5 angstrom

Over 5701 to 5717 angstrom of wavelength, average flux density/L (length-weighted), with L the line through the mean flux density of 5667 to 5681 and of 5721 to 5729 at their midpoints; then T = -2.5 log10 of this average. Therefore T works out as 0.09 mag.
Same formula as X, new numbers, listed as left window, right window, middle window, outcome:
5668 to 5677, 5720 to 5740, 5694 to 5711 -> 1.09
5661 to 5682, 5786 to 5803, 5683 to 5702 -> 0.65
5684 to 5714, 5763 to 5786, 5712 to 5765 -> -1.61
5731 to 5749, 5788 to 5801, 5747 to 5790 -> 0.73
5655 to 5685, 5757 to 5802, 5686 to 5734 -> 0.19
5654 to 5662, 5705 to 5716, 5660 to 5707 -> -0.72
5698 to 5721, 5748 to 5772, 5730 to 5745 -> -0.48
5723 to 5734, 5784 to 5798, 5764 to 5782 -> -0.12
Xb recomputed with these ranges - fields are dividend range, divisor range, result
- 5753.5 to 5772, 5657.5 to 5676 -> 1.05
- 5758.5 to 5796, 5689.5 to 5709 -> 1.05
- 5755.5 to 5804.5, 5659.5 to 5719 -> 1.04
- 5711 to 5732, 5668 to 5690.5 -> 1.04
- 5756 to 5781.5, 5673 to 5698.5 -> 1.04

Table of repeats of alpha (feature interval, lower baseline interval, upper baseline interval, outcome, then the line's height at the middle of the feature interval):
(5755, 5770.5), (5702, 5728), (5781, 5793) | -0.7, 168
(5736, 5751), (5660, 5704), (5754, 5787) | -0.3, 170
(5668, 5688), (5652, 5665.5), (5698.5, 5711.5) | -0.7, 162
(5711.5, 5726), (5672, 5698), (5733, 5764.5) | -0.3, 169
